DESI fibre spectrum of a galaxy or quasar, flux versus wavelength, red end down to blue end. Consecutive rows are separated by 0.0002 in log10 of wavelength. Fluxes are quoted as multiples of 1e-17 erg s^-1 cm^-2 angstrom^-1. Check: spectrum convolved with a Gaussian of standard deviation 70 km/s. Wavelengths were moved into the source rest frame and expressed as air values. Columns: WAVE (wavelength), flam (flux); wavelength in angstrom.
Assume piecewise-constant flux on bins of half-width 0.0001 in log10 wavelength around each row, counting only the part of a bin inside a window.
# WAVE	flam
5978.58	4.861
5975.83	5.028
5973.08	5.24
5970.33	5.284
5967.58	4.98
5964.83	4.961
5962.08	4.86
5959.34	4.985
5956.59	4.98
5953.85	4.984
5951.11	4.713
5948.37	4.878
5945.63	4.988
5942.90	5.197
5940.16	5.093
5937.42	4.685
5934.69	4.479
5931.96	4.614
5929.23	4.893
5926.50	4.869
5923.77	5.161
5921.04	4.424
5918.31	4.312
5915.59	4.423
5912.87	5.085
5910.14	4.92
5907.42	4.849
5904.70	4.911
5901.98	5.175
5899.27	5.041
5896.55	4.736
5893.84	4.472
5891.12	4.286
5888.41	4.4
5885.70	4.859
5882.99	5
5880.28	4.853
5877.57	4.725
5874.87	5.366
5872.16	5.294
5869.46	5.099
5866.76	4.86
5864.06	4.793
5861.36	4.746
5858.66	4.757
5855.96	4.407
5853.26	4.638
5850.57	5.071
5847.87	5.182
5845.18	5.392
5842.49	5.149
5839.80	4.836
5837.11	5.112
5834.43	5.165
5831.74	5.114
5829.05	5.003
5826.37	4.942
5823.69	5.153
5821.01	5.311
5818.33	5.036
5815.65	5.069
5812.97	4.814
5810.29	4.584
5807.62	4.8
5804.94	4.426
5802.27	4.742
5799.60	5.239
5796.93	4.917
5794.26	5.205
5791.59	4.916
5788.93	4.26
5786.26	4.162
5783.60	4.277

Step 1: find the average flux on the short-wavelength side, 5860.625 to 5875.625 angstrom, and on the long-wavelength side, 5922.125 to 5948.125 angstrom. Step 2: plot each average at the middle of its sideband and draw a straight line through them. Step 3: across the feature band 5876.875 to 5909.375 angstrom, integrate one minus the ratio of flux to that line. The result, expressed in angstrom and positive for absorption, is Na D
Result 1.3 angstrom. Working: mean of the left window 5.03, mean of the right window 4.88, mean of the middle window 4.78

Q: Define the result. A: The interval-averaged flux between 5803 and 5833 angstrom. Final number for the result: 4.93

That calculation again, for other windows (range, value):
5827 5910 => 4.91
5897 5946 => 4.84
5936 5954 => 4.93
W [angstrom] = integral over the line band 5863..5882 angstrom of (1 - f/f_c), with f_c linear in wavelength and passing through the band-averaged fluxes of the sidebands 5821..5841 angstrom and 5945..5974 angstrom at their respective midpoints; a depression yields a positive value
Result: 0.1 angstrom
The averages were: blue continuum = 5.07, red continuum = 4.98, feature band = 5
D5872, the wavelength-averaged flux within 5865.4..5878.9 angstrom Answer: 5.07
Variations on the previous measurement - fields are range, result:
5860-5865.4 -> 4.77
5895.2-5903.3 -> 4.99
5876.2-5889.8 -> 4.77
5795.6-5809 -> 4.83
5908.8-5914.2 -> 5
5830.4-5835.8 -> 5.14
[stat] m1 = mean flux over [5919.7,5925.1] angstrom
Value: 4.79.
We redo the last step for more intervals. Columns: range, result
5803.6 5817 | 4.74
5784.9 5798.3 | 4.69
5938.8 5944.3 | 5.15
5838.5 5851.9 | 5.13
